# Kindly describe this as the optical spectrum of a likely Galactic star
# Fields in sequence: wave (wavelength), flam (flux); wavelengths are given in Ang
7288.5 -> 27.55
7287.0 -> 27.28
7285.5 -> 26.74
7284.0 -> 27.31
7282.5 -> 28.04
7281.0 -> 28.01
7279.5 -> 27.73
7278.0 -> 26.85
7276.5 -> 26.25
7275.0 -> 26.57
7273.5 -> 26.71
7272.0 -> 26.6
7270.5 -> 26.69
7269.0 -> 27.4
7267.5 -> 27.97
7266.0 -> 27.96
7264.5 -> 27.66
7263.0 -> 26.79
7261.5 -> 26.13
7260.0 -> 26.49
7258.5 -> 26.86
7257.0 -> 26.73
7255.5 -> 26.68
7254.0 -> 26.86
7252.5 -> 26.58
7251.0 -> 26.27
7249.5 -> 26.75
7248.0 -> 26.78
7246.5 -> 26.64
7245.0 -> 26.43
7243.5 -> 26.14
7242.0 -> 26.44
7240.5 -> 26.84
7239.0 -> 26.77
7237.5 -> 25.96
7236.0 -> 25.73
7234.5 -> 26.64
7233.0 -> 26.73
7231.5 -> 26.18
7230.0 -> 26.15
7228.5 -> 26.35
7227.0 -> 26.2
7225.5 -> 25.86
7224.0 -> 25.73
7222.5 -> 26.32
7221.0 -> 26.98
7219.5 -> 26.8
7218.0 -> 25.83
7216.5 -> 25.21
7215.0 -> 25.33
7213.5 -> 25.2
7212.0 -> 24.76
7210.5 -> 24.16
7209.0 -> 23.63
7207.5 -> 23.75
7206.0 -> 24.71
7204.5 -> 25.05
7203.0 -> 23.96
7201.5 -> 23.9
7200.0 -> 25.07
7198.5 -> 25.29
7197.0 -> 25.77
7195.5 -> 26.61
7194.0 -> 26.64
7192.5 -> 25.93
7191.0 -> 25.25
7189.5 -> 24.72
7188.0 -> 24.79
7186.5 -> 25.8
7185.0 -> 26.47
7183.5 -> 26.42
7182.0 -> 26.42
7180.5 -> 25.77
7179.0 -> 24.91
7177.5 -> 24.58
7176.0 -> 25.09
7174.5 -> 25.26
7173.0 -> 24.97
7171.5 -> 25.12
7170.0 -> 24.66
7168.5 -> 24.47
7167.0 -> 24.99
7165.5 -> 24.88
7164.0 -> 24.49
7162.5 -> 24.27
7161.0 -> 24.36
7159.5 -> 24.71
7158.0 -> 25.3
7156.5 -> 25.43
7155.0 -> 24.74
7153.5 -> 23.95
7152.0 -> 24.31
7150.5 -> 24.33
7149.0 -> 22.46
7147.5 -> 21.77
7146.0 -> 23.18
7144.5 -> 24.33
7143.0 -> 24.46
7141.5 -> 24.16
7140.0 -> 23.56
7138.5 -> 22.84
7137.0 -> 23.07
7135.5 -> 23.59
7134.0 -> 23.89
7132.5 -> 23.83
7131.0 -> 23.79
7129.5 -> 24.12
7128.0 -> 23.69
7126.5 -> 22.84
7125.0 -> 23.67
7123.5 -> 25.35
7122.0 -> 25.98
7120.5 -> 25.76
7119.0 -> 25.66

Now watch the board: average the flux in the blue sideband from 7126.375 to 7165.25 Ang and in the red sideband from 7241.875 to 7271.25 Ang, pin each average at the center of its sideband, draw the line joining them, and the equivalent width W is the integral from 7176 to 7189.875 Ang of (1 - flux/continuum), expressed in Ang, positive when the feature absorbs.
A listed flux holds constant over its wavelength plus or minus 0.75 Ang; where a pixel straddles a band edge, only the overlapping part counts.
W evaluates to -0.36 Ang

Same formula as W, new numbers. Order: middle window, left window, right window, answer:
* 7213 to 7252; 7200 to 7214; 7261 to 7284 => -1.2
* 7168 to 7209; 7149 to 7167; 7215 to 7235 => 0.1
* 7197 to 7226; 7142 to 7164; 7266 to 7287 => 0.5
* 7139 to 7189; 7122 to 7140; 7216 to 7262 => -0.2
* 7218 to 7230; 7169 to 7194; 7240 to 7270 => 0.0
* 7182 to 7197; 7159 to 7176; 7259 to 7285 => -0.4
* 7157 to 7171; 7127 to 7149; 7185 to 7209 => -0.3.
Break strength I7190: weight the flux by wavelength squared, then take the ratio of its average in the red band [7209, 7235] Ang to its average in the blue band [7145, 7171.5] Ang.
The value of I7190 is 1.08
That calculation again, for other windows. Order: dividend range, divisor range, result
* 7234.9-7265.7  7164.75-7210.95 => 1.08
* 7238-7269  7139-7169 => 1.14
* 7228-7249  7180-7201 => 1.04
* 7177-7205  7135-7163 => 1.08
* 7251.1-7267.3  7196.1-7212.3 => 1.11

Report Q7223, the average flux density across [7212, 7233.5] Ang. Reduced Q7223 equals 26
